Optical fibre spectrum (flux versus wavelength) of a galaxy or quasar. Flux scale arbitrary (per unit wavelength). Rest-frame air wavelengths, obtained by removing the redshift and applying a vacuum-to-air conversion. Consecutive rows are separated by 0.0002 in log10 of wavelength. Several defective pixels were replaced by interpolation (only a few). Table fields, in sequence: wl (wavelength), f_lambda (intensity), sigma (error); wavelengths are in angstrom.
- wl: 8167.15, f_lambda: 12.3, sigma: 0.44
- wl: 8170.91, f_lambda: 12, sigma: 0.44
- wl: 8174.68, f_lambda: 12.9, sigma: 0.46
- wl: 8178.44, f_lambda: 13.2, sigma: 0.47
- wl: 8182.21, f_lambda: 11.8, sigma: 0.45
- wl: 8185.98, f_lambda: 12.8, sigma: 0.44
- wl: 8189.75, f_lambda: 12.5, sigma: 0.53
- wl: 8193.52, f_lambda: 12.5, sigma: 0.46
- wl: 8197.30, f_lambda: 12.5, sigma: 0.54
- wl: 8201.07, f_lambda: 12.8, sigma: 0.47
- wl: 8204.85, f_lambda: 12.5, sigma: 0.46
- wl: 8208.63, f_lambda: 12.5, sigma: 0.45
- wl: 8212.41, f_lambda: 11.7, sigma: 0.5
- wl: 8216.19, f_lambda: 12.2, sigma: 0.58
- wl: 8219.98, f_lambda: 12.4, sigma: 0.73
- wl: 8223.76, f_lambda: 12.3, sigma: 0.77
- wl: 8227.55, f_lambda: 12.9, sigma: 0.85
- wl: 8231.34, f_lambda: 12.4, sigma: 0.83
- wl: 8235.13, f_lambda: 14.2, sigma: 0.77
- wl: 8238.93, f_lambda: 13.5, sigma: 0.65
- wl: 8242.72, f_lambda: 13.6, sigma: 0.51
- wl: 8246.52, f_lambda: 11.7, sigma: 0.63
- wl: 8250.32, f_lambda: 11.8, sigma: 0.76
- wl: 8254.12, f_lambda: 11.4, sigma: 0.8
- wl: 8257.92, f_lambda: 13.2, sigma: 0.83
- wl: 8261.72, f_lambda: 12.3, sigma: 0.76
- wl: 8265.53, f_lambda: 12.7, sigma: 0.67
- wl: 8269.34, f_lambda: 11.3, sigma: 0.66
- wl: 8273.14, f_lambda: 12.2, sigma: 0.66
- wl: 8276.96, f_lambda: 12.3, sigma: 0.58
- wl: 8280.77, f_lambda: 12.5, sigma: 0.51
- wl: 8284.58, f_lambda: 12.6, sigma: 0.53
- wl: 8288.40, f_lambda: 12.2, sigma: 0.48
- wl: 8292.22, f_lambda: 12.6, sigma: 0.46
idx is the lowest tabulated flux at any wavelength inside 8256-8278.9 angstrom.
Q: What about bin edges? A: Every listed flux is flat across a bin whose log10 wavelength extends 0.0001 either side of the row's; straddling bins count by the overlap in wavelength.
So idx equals 11.3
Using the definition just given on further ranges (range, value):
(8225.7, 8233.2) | 12.4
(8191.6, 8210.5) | 12.5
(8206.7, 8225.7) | 11.7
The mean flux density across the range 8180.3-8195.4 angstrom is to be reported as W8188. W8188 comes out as 12.4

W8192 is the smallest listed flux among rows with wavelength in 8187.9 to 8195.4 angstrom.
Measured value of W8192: 12.5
